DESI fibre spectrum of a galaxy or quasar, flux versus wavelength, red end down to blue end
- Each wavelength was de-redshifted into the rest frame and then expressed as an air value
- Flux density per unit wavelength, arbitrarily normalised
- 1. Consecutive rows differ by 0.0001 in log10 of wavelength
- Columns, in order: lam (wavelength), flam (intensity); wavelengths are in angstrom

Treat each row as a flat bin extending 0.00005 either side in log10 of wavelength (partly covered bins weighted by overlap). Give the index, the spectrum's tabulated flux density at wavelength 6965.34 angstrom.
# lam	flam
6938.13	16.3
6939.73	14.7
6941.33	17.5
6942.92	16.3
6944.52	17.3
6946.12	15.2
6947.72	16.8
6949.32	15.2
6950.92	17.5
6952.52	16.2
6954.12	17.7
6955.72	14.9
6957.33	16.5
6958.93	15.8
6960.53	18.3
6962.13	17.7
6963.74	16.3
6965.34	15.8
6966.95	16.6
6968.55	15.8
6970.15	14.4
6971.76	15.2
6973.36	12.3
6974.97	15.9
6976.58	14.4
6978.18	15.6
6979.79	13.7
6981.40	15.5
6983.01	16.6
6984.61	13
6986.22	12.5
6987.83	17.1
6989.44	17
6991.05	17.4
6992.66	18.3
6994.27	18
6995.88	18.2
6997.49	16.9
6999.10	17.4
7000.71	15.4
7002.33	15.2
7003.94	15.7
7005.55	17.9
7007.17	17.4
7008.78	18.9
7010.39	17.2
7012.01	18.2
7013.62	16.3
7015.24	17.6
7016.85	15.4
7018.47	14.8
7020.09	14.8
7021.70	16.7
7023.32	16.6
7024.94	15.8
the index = 15.8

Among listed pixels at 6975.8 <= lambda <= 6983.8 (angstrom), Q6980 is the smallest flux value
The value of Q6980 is 13.7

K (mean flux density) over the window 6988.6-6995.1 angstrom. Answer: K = 17.7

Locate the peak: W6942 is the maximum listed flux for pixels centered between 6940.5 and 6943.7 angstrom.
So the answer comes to 17.5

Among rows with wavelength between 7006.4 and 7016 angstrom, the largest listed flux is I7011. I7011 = 18.9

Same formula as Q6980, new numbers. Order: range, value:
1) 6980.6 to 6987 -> 12.5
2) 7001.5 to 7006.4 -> 15.2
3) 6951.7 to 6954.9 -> 16.2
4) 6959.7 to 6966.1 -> 15.8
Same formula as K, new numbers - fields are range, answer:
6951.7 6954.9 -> 17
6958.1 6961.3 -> 17.1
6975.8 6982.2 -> 14.8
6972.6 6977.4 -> 14.2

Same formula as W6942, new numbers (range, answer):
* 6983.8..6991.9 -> 17.4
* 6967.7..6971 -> 15.8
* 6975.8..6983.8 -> 16.6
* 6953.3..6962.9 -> 18.3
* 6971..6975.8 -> 15.9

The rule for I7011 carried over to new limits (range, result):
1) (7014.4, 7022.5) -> 17.6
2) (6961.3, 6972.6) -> 17.7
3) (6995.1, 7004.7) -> 18.2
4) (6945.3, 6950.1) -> 16.8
